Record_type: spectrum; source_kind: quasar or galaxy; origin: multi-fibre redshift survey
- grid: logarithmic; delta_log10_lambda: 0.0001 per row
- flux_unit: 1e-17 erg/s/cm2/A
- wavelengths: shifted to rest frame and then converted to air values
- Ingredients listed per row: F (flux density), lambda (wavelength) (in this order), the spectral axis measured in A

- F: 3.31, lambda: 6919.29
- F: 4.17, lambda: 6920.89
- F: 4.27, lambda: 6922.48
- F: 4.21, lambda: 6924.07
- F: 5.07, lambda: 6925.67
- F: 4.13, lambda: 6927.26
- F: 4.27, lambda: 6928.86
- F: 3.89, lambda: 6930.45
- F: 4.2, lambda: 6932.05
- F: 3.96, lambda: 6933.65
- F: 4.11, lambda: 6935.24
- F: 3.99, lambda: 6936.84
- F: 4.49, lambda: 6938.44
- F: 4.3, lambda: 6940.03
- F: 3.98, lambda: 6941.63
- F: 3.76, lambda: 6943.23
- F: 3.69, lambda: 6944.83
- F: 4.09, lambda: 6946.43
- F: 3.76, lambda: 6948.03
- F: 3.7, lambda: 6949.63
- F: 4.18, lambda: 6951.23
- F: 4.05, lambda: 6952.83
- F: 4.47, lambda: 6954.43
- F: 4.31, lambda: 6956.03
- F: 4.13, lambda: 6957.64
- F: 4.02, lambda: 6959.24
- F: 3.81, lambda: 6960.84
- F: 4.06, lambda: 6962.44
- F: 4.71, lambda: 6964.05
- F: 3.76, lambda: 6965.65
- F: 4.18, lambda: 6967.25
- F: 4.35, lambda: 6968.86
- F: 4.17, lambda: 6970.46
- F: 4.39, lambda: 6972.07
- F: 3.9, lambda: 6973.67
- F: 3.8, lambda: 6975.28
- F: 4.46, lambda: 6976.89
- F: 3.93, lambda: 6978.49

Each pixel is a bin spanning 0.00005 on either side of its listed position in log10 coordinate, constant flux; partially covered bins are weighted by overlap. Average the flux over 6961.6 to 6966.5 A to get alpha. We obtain 4.18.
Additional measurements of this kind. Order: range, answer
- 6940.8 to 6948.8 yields 3.86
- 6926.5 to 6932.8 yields 4.12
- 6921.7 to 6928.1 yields 4.42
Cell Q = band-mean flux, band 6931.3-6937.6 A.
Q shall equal 4.06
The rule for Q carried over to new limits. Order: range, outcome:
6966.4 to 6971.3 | 4.23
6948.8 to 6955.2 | 4.1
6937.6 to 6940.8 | 4.4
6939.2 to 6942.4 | 4.15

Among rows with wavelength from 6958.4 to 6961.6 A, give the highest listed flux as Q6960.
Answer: 4.02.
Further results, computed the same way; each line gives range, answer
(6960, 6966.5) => 4.71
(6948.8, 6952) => 4.18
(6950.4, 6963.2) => 4.47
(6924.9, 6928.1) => 5.07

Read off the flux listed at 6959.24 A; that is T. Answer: 4.02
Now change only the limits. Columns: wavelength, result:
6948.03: 3.76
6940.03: 4.3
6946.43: 4.09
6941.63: 3.98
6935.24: 4.11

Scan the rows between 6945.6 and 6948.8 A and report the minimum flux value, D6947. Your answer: 3.76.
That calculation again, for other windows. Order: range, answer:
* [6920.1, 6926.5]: 4.17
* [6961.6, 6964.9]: 4.06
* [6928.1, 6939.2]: 3.89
